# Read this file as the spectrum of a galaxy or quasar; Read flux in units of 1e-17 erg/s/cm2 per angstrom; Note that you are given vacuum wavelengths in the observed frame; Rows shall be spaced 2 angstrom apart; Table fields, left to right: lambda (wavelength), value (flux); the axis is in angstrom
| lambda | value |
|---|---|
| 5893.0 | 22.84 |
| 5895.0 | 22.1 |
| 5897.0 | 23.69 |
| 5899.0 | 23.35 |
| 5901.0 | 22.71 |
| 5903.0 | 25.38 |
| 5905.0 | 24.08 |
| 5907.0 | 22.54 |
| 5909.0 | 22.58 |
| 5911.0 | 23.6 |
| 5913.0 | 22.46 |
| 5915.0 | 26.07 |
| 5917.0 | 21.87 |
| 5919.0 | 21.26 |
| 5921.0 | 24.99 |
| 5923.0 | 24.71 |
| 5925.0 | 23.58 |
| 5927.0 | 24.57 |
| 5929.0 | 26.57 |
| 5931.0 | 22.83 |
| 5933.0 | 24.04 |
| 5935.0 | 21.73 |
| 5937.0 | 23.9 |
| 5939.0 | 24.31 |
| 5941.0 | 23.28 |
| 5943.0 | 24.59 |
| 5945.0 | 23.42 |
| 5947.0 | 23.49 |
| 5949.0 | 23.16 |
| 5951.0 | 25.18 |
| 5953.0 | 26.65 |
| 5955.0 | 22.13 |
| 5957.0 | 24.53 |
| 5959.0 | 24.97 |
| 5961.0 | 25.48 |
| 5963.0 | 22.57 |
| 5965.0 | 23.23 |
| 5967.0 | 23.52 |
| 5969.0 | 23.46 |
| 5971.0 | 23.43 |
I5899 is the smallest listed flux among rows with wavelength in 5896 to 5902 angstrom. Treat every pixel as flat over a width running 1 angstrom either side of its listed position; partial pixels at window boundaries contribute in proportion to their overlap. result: 22.71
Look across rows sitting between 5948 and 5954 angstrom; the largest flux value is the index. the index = 26.65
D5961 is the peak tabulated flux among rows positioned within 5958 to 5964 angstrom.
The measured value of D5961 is 25.48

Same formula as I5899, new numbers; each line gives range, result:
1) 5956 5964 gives 22.57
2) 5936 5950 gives 23.16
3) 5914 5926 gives 21.26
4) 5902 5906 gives 24.08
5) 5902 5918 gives 21.87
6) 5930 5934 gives 22.83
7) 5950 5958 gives 22.13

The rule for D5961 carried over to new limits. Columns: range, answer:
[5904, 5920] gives 26.07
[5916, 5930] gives 26.57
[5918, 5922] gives 24.99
